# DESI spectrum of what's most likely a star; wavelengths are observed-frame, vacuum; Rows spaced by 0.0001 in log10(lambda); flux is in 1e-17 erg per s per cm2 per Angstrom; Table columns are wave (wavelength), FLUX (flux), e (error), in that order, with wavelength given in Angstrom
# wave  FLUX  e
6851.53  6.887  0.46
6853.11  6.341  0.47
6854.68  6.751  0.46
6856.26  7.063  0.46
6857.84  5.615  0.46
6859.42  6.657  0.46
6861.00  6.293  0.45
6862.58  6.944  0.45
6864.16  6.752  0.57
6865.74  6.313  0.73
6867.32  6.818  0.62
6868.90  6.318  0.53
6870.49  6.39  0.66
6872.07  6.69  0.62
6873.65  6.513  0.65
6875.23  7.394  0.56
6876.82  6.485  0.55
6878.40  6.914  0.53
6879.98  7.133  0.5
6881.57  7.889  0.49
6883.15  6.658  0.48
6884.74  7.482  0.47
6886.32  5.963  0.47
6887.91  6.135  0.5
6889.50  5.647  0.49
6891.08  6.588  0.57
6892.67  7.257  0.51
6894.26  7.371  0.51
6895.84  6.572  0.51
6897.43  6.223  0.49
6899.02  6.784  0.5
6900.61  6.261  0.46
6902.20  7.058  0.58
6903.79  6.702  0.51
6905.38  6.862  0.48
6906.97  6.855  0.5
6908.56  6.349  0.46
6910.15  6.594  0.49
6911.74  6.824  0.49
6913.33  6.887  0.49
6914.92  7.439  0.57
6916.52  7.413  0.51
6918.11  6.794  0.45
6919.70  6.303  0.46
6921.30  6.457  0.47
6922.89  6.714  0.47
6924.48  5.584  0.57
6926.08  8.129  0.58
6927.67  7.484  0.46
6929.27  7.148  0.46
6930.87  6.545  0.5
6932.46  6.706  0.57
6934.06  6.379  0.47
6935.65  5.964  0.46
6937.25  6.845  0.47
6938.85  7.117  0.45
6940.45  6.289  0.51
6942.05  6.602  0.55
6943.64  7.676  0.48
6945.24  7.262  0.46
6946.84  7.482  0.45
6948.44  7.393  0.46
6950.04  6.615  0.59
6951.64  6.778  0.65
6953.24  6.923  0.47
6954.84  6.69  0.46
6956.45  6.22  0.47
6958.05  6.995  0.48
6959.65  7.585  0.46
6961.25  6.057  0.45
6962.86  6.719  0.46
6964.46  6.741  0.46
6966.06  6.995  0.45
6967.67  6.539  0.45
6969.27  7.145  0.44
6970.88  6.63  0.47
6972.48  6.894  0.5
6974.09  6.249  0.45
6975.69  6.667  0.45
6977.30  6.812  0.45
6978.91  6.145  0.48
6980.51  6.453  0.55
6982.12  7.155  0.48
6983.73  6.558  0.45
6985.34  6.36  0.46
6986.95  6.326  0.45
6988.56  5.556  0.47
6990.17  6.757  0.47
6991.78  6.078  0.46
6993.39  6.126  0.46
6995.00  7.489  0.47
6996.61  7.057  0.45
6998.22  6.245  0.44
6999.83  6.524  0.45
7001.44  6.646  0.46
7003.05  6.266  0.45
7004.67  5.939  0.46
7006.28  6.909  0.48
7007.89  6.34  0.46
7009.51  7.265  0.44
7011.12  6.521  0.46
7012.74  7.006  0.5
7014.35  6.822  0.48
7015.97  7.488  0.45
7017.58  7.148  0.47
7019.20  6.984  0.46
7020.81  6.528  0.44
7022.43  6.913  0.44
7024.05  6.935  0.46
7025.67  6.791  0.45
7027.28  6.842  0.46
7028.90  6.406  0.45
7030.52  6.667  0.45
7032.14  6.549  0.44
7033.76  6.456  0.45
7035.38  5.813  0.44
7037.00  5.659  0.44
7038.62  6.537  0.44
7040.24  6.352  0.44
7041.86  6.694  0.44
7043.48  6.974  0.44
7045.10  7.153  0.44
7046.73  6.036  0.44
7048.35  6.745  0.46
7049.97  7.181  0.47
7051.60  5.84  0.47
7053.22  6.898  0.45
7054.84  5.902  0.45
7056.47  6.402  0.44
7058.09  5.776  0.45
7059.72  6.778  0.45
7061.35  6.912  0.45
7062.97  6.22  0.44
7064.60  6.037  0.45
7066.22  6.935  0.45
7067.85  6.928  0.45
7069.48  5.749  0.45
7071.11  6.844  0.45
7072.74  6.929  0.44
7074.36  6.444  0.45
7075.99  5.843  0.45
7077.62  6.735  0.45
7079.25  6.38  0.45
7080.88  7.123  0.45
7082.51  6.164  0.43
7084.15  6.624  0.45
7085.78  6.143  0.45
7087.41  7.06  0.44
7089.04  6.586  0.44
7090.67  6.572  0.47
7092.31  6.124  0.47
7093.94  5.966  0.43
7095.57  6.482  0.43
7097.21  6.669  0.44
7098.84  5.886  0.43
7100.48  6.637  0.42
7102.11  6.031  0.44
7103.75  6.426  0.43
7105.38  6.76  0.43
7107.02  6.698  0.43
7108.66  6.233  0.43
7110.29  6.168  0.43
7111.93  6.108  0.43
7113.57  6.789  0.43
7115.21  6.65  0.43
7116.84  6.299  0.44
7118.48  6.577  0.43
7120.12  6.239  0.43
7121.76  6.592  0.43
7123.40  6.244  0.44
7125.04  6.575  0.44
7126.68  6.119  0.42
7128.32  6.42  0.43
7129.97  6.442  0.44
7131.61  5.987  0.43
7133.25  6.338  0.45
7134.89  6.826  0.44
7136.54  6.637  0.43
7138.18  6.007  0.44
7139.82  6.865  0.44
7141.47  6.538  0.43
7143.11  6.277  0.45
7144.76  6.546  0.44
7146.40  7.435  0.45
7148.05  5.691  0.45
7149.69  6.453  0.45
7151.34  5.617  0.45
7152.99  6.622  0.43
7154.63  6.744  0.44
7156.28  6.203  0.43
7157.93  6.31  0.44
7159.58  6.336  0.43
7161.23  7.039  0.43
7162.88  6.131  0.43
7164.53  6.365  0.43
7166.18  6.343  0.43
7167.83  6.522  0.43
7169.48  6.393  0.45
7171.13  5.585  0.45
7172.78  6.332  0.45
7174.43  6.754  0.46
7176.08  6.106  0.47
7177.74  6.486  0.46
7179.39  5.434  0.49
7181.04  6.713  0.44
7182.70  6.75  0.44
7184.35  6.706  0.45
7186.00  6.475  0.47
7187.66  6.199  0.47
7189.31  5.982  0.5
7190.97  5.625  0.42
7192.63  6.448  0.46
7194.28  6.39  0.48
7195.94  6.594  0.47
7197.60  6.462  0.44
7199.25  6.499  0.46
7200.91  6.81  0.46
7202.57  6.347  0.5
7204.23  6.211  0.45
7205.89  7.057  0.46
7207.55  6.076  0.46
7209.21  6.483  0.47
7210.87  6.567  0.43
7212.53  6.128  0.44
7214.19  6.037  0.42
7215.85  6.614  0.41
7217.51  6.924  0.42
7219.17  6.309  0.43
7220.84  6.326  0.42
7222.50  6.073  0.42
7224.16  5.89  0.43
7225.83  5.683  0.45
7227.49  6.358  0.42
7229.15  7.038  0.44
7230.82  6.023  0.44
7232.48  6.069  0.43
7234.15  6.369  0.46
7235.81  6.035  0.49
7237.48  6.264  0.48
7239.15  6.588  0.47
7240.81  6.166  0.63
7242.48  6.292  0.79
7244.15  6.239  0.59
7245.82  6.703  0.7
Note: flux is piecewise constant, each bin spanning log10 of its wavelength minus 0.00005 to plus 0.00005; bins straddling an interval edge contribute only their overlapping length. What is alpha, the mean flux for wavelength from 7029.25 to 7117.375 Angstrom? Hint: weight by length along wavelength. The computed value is 6.46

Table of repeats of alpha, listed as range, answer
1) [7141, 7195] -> 6.35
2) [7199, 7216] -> 6.43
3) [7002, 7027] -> 6.79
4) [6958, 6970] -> 6.84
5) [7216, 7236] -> 6.28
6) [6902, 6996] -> 6.75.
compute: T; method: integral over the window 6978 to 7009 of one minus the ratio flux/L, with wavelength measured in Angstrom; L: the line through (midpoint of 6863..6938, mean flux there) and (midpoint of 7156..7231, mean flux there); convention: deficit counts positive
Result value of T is 0.6 Angstrom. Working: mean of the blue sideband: 6.74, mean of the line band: 6.48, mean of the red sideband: 6.35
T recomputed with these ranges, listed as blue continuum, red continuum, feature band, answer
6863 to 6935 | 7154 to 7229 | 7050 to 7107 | 0.5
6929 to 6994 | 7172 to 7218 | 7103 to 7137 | 0.3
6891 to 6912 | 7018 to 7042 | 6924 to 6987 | -1.2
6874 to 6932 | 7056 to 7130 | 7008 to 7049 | -0.8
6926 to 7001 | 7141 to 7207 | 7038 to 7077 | 0.4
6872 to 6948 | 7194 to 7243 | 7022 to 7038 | 0.3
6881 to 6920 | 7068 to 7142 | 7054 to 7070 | 0.3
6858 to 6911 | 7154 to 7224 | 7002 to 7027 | -0.9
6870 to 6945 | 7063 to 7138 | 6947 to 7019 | -0.5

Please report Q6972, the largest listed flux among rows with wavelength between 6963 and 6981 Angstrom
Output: 7.145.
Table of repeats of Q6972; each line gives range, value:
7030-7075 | 7.181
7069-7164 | 7.435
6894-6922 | 7.439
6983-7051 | 7.489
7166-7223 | 7.057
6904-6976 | 8.129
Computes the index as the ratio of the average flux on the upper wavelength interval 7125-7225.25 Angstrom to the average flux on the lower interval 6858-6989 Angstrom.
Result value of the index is 0.95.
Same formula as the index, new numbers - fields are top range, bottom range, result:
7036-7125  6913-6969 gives 0.94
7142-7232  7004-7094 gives 0.97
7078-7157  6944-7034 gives 0.96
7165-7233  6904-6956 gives 0.93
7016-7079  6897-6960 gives 0.96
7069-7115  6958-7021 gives 0.97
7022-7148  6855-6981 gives 0.96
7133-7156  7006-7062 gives 0.98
